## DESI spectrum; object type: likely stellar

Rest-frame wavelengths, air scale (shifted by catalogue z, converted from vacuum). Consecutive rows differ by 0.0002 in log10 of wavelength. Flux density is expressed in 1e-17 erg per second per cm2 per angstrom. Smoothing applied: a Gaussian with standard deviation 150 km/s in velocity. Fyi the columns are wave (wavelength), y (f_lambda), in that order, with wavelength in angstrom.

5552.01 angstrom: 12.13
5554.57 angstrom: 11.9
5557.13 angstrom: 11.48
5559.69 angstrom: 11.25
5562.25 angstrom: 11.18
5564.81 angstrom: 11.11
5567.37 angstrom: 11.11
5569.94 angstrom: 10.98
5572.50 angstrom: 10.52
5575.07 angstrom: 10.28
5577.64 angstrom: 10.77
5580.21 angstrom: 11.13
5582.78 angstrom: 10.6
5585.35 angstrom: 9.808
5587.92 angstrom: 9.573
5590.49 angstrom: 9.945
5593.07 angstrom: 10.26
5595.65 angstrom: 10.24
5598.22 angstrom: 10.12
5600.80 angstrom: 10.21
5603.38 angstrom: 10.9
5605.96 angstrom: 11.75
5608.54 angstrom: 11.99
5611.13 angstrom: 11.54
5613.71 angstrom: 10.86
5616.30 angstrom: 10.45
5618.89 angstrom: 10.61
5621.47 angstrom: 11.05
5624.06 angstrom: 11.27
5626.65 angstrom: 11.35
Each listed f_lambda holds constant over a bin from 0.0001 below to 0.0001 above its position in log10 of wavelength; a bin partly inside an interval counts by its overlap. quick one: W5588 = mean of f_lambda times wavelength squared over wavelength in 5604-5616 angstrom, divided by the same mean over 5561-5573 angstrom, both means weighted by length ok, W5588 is 1.1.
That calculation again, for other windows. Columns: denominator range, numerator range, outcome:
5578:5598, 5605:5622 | 1.10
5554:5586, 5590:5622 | 1.00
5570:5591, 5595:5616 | 1.06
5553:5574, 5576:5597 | 0.93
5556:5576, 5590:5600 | 0.93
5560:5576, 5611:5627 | 1.02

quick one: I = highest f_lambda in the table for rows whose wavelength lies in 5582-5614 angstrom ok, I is 11.99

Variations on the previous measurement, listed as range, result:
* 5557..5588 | 11.48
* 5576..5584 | 11.13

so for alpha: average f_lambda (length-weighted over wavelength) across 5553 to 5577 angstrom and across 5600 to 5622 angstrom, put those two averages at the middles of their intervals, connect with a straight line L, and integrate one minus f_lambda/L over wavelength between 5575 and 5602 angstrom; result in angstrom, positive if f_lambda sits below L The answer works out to 2.0 angstrom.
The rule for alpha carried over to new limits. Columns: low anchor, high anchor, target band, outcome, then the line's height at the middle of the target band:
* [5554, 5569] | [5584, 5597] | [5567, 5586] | -0.1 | 10.6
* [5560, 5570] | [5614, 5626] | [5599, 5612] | -0.3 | 10.9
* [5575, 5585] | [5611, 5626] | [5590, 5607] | 0.5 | 10.8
